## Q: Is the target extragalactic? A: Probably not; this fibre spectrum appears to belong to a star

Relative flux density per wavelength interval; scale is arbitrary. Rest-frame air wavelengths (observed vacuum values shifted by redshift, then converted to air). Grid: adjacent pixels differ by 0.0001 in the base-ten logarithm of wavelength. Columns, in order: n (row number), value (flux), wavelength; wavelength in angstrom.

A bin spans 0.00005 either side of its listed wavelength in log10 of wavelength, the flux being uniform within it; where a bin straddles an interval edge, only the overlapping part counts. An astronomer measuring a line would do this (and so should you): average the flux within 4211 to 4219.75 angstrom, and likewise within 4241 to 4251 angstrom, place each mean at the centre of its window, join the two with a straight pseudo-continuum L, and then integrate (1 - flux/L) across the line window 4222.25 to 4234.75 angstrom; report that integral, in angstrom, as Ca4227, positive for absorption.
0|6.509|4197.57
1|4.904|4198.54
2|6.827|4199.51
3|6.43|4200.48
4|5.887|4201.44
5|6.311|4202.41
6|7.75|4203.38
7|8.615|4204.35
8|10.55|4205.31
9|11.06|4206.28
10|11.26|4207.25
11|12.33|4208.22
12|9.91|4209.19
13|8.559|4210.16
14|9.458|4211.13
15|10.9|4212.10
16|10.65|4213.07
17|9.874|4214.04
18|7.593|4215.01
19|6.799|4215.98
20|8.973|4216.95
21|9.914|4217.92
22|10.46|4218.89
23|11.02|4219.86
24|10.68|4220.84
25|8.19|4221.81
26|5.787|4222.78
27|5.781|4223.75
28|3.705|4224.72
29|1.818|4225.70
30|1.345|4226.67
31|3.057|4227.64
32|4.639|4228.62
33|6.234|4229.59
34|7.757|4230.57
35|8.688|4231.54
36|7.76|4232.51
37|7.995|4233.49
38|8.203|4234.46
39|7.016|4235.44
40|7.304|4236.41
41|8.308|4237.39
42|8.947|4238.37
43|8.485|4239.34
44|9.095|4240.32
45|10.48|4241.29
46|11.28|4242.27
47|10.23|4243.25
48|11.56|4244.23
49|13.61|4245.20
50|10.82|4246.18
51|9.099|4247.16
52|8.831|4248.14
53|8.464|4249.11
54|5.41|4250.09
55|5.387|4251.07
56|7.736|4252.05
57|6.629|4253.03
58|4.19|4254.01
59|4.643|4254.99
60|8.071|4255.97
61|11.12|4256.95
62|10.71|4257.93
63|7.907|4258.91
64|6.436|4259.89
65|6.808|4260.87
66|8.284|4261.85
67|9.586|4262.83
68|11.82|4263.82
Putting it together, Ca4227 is 5.3 angstrom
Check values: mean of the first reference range 9.48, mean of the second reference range 9.77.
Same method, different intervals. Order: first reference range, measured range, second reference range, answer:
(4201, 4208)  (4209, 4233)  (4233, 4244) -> 3.7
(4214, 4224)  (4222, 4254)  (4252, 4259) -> 2.2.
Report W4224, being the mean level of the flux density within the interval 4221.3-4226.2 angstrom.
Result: 5.08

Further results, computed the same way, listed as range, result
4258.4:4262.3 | 7.37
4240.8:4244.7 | 10.9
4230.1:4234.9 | 8.09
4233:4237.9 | 7.76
